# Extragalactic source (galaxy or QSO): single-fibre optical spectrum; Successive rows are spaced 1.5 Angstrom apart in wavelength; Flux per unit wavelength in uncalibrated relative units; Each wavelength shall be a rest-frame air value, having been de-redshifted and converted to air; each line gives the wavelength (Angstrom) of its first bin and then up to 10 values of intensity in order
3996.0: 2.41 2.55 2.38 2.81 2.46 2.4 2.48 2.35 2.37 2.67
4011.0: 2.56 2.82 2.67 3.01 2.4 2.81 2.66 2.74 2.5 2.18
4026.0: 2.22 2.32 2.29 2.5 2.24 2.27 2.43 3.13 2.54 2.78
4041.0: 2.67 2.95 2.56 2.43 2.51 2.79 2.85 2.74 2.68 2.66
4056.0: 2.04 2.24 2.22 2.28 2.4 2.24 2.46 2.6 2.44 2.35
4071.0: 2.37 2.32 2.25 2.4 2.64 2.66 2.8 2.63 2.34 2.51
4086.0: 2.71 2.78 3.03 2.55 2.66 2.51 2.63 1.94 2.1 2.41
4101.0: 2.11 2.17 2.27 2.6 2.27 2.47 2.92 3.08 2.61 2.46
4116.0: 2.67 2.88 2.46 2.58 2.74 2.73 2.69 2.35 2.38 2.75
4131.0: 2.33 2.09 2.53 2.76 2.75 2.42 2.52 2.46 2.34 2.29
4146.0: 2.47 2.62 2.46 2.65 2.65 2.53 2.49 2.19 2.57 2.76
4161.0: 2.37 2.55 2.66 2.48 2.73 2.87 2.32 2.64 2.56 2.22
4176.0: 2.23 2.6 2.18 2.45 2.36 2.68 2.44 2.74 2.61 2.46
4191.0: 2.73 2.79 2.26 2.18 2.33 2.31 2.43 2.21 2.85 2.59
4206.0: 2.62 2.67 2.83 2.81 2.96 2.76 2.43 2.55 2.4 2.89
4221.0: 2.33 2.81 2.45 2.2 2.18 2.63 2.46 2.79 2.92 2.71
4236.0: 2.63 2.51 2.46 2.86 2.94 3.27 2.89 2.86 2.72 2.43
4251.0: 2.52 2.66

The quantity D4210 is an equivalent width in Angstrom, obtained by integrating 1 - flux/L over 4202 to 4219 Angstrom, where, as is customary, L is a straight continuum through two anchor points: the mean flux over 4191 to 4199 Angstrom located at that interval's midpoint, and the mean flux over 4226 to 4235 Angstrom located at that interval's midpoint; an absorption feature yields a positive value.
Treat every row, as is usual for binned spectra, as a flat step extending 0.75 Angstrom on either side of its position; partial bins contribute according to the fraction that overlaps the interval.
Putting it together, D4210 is -1.25 Angstrom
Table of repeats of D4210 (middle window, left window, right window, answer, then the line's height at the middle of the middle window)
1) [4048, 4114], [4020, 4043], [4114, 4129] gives 1.8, 2.56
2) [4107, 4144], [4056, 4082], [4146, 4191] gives -1.5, 2.48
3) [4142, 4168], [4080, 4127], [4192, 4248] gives 0.6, 2.58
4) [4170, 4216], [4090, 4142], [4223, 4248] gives 1.6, 2.62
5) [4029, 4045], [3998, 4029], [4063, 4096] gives -0.3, 2.54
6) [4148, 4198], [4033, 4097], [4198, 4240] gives 1.3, 2.57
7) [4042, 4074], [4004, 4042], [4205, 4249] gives 1.2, 2.57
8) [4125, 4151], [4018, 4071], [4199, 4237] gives 0.7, 2.56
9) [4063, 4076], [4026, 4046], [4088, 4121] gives 0.7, 2.53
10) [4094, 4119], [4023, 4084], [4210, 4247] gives 0.7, 2.54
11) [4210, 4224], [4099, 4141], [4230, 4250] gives 0.4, 2.72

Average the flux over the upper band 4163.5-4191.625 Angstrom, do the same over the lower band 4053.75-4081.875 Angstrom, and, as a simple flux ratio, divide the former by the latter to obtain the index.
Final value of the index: 1.04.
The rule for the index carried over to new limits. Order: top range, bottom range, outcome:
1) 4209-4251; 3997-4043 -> 1.04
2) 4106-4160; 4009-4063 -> 1.00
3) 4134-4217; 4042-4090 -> 1.00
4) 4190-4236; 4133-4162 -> 1.02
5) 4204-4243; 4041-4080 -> 1.06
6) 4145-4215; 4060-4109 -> 1.04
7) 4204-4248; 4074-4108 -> 1.08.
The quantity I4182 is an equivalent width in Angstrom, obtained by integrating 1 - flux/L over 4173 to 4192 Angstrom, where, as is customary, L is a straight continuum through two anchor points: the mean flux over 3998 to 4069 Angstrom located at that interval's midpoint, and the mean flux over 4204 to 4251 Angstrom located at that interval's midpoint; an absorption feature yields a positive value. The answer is 1.1 Angstrom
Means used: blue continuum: 2.53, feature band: 2.48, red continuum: 2.66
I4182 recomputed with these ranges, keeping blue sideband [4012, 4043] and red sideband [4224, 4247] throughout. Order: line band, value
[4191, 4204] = 1.1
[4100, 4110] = 1.0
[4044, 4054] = -0.3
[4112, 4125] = -0.2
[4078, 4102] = 0.8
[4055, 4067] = 1.3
